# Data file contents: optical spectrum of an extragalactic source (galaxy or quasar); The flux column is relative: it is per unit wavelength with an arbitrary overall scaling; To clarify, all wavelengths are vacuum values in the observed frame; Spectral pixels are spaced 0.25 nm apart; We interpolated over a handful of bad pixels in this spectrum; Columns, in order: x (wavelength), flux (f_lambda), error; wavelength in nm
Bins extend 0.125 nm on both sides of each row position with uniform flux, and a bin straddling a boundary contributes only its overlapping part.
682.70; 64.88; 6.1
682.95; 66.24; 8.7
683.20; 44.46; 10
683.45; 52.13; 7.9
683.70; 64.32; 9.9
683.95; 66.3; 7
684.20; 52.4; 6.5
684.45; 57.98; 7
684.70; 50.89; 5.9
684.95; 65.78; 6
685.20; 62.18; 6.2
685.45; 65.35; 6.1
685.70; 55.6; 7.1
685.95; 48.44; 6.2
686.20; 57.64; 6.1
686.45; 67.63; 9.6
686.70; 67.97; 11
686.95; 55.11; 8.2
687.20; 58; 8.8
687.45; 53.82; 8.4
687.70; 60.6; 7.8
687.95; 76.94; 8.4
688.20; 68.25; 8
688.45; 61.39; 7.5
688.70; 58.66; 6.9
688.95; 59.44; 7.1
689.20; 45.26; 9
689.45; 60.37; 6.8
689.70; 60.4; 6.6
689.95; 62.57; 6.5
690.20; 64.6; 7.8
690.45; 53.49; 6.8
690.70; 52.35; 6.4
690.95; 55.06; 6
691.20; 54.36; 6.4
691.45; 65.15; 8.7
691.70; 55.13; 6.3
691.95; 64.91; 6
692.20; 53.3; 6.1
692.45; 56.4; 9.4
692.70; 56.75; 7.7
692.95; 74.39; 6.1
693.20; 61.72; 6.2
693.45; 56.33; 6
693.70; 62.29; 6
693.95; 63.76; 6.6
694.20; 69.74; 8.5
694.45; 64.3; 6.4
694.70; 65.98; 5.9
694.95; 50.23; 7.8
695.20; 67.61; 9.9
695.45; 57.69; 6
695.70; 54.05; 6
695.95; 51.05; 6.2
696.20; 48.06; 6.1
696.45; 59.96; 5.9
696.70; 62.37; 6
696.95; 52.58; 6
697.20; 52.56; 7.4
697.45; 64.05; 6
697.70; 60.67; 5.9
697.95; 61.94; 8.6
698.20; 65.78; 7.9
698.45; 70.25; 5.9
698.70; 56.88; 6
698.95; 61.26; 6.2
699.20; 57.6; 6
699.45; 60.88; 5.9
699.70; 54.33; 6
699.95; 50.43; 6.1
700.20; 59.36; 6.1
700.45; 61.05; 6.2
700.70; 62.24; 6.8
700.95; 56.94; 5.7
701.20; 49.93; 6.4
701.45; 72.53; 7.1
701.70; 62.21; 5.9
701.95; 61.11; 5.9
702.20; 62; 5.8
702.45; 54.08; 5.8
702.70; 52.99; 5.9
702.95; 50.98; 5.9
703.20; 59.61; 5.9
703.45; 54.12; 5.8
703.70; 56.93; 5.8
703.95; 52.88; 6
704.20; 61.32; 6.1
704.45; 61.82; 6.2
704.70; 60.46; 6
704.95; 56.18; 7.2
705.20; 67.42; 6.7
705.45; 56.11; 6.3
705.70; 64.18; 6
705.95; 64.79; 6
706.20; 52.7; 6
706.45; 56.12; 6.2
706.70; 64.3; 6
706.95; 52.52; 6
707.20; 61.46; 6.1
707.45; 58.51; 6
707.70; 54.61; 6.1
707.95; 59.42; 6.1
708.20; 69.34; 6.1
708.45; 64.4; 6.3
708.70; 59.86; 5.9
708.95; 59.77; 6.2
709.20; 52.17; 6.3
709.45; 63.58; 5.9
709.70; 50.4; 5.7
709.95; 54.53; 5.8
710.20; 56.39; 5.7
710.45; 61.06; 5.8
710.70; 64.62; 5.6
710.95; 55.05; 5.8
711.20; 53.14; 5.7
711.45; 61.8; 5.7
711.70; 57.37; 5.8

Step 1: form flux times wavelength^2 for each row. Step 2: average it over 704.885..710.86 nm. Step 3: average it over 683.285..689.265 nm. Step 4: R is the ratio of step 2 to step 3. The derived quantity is 1.06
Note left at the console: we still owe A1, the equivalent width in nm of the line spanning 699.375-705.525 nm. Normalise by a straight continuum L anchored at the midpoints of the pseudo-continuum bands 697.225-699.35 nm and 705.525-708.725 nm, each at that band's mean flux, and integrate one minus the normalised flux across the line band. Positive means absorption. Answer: 0.27 nm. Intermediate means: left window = 61.8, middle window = 58.3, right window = 60.1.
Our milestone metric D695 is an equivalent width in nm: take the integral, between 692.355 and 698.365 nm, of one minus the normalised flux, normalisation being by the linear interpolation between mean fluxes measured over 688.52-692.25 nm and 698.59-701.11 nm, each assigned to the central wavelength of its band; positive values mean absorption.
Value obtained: -0.23 nm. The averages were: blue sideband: 57.8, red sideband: 58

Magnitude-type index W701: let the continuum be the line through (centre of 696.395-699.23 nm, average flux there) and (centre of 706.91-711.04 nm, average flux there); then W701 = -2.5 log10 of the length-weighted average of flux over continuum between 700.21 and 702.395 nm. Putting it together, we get -0.012 mag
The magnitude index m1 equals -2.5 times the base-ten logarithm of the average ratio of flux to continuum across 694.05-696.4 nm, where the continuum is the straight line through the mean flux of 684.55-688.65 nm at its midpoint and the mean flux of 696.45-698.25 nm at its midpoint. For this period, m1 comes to 0.02 mag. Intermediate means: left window 60.9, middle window 58.8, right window 59.7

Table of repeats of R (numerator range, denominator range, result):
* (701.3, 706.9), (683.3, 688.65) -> 1.03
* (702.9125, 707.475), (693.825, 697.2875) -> 1.03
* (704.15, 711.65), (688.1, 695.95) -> 1.04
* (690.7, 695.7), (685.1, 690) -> 1.02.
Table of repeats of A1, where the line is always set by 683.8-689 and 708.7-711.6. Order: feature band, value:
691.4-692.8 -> 0.036 nm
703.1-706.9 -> -0.058 nm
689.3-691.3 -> 0.075 nm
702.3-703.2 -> 0.071 nm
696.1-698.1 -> 0.041 nm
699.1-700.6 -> 0.039 nm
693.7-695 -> -0.086 nm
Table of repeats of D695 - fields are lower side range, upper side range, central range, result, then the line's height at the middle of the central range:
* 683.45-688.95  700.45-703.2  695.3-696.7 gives 0.099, 59.4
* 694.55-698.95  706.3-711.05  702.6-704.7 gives 0.082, 58.9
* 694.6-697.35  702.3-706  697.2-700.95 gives -0.194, 57.2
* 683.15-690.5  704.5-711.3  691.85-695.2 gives -0.136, 59.3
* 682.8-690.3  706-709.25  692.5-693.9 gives -0.060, 59.5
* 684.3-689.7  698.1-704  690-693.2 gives 0.023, 59.5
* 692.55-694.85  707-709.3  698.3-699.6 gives 0.020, 62.3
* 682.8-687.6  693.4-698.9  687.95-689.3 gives -0.035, 59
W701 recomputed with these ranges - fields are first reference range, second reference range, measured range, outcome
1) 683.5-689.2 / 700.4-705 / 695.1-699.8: 0.00 mag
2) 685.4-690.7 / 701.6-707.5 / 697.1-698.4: -0.05 mag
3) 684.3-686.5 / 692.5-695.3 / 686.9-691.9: 0.03 mag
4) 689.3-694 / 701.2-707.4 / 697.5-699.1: -0.06 mag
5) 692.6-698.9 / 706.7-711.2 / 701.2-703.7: 0.02 mag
